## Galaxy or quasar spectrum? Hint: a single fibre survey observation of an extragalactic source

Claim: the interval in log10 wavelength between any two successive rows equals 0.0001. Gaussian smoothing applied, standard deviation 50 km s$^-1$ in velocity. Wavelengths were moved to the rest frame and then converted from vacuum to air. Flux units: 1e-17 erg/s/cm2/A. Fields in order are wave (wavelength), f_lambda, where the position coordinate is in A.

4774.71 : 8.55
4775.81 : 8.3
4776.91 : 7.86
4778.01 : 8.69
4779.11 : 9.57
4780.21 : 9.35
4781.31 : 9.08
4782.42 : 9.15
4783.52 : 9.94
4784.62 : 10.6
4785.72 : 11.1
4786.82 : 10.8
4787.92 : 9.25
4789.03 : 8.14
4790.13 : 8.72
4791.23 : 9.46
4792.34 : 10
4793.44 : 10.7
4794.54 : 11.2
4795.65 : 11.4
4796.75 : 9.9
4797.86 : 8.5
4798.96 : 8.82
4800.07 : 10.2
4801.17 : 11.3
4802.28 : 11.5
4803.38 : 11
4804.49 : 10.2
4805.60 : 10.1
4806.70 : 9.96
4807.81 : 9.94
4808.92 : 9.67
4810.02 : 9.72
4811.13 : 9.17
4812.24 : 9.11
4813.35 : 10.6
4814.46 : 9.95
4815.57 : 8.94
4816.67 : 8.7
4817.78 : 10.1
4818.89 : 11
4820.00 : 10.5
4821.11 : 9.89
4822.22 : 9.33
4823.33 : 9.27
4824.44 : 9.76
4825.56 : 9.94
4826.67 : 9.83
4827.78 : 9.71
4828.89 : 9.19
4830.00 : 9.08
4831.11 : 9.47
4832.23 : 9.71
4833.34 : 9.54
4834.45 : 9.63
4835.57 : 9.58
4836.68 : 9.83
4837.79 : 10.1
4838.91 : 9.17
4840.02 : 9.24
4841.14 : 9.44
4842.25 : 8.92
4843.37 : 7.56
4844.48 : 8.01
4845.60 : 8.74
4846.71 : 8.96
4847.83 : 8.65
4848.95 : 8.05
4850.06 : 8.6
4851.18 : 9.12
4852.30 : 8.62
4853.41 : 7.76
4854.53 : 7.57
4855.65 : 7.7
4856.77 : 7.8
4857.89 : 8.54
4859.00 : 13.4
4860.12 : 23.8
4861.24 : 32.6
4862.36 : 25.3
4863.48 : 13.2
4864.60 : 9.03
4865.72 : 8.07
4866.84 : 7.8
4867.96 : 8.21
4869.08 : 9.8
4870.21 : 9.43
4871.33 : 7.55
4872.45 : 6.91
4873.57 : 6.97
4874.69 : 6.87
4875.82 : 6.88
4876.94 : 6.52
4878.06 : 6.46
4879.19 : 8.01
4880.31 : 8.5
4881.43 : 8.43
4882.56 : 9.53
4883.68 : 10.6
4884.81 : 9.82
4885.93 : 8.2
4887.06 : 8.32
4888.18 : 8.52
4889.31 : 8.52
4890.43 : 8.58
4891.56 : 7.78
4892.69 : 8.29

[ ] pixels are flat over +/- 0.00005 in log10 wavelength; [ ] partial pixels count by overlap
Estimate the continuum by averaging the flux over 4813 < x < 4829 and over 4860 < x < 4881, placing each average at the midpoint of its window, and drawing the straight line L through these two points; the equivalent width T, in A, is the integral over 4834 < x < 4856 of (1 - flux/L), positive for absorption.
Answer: 3.3 A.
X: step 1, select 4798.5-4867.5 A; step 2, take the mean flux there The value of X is 10.3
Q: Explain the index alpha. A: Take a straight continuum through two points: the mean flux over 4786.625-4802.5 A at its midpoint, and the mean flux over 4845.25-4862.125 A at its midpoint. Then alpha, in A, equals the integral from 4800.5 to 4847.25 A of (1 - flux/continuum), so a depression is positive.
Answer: 4.8 A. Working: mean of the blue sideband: 9.94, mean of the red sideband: 11.6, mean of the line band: 9.65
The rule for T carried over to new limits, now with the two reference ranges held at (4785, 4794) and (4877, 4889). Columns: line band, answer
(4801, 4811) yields -0.7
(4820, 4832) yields -0.4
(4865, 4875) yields 0.8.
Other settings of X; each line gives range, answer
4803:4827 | 9.84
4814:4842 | 9.63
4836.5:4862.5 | 10.9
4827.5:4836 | 9.48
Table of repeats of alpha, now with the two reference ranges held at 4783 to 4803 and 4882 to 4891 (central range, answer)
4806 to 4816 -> 0.2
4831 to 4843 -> 0.1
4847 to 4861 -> -1.6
